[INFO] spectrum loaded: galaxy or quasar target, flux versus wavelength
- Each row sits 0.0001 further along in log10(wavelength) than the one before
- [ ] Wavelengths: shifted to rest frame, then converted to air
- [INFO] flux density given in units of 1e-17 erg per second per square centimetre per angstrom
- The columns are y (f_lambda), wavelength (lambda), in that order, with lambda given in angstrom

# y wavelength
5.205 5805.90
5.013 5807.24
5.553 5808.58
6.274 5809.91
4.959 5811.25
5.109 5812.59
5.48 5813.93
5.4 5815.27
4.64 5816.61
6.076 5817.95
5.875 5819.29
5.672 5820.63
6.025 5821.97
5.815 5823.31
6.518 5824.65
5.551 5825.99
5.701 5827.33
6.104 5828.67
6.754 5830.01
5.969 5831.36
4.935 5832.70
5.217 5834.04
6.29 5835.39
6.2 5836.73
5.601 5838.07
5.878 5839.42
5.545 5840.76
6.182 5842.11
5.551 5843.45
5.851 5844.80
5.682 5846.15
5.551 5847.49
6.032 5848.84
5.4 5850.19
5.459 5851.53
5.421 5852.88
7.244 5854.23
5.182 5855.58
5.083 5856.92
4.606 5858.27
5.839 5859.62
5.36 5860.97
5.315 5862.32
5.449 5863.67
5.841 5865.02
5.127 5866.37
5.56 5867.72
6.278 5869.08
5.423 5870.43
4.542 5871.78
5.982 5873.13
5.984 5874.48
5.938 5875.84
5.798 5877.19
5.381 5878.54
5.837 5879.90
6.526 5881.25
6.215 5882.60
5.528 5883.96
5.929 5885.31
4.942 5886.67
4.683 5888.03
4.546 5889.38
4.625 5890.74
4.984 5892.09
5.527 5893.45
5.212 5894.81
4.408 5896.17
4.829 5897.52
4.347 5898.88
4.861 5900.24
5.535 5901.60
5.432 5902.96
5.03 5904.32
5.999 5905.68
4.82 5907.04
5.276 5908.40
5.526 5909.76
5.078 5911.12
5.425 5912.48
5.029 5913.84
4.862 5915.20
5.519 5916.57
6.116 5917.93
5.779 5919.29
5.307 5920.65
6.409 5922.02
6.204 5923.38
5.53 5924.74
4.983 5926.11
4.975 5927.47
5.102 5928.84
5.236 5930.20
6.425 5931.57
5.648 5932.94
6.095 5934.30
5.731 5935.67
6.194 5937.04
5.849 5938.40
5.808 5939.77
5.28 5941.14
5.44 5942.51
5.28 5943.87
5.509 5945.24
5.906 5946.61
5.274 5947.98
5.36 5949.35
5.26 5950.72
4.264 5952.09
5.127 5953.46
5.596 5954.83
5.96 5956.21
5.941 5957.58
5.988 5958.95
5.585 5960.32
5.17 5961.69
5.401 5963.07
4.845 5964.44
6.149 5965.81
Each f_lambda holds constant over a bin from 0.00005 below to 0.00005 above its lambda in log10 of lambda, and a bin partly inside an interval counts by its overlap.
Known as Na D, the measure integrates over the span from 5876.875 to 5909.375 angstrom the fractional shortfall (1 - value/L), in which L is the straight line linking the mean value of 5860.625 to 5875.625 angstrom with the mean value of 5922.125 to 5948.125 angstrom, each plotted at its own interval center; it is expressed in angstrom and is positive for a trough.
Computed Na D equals 1.9 angstrom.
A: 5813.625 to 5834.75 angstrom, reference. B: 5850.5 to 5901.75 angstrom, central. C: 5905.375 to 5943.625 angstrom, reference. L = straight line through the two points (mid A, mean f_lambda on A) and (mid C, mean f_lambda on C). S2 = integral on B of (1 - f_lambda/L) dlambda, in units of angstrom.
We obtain 2.2 angstrom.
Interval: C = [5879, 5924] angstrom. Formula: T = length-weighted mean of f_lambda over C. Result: 5.34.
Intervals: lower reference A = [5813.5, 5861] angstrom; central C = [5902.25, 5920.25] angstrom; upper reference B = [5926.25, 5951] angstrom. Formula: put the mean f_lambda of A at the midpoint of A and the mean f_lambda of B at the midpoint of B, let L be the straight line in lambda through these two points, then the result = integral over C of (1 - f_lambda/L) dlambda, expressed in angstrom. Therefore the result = 0.75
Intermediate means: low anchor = 5.72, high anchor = 5.57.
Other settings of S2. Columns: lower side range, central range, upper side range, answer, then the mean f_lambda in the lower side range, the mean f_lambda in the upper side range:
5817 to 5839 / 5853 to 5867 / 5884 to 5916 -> 0.1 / 5.88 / 5.09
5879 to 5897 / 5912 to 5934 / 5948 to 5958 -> -0.9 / 5.3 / 5.33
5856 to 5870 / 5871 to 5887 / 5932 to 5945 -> -0.7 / 5.44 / 5.71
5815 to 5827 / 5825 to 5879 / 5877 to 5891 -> -0.7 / 5.74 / 5.47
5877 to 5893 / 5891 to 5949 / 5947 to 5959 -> -0.2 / 5.41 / 5.4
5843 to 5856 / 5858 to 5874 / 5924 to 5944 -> 0.7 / 5.75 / 5.58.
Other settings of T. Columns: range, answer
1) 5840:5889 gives 5.61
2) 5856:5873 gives 5.39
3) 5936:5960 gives 5.54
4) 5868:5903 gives 5.36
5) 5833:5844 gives 5.78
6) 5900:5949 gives 5.52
